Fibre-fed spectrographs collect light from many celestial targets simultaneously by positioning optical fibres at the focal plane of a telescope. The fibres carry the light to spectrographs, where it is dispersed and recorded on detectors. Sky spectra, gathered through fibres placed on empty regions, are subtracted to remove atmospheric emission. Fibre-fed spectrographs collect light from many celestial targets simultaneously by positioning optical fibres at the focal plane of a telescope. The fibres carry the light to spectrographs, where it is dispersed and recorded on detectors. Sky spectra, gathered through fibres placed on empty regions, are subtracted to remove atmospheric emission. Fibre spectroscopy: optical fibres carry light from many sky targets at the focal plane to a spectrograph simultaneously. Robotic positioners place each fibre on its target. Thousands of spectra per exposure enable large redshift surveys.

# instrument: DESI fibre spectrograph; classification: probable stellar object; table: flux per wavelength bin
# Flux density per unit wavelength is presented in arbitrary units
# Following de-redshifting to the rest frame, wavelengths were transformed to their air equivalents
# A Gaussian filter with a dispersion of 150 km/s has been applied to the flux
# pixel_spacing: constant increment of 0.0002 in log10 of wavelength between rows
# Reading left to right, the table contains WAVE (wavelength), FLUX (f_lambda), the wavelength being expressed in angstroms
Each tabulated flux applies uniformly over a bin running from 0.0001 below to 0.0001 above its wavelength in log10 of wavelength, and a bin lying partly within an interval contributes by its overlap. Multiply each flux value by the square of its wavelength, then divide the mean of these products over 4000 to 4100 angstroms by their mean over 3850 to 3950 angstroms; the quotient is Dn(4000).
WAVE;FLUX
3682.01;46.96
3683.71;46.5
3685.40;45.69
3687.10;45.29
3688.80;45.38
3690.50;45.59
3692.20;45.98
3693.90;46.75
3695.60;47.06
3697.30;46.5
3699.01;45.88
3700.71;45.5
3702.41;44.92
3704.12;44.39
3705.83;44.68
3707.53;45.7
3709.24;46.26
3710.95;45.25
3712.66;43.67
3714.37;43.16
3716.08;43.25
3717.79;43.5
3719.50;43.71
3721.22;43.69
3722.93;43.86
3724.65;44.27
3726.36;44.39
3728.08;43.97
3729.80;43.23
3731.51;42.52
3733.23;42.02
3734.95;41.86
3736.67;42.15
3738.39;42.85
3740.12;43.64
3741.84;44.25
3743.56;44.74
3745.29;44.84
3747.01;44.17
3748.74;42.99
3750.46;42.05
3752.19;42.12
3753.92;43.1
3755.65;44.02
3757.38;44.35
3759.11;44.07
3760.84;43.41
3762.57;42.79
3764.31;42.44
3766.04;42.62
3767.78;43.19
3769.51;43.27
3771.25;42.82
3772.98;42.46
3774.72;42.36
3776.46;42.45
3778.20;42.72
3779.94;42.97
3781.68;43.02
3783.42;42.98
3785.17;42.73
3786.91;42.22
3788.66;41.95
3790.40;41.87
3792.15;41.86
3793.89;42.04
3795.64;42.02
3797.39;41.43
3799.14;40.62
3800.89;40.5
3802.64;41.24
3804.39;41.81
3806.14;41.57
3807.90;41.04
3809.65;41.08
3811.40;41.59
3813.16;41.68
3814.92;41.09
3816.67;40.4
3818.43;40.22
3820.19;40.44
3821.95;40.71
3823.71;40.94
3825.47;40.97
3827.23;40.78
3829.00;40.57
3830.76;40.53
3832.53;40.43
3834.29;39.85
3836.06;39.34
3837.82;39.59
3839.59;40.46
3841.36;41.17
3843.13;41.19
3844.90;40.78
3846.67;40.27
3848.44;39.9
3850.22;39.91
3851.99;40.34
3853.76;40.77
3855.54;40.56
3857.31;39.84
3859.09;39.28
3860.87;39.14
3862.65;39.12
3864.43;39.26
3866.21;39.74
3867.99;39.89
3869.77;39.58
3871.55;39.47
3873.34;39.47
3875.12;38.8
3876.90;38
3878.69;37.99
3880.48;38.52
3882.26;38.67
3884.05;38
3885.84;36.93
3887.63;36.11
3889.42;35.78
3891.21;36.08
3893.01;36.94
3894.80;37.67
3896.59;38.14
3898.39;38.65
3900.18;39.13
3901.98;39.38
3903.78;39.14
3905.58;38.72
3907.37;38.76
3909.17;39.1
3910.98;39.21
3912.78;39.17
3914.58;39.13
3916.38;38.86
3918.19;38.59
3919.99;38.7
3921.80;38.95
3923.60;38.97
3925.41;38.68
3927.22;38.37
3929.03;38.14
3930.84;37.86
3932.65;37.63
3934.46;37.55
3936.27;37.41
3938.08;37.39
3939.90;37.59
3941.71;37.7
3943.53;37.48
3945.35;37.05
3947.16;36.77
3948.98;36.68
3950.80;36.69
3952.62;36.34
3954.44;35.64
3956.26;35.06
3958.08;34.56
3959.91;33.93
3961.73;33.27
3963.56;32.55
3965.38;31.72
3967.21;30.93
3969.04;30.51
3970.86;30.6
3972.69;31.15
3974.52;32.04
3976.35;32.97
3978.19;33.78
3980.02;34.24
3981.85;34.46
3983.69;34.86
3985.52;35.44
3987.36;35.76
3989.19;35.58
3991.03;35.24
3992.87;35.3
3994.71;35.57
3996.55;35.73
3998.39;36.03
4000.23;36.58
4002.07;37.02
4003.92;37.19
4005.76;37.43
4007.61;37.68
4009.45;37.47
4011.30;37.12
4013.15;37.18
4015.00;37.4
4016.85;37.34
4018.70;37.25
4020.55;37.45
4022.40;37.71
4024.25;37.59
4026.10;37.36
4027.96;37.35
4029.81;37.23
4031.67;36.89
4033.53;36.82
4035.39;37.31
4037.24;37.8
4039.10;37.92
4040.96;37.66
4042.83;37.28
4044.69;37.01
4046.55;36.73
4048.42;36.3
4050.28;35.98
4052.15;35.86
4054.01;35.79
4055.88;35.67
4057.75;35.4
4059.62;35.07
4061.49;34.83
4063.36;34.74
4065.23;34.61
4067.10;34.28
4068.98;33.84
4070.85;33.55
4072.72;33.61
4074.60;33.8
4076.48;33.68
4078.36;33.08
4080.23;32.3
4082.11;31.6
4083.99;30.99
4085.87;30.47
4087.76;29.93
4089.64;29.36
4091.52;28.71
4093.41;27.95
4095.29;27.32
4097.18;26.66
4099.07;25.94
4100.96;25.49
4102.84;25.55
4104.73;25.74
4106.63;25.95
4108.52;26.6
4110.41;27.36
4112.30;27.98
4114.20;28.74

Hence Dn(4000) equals 0.97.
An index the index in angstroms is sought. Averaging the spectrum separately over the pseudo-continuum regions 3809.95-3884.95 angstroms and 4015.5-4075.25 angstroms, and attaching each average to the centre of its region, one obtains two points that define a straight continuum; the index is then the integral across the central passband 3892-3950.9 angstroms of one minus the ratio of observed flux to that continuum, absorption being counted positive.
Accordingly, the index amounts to 0.57 angstroms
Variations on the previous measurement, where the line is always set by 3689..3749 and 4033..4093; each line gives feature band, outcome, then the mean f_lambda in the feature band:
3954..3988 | 3.43 angstroms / 33.3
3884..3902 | 0.86 angstroms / 37.4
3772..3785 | -0.03 angstroms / 42.7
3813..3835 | 0.35 angstroms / 40.6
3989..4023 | -0.73 angstroms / 36.8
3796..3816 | 0.27 angstroms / 41.3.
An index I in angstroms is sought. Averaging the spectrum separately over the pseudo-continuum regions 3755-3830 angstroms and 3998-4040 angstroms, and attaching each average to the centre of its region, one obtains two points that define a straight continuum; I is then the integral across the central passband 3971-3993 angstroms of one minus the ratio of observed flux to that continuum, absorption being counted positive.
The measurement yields 2.3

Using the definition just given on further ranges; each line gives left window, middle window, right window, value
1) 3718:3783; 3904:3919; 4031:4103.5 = -0.3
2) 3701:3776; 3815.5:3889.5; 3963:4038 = 0.8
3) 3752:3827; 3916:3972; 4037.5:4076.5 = 3.1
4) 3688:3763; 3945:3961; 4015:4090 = 0.9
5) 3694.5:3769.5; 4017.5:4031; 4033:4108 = -1.2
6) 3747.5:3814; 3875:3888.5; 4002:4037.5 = 0.8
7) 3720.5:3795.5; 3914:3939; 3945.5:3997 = -1.5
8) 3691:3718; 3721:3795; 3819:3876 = 0.4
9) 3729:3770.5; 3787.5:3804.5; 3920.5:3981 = 0.0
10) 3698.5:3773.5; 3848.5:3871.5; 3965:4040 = 0.1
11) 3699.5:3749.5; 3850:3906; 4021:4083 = 1.9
